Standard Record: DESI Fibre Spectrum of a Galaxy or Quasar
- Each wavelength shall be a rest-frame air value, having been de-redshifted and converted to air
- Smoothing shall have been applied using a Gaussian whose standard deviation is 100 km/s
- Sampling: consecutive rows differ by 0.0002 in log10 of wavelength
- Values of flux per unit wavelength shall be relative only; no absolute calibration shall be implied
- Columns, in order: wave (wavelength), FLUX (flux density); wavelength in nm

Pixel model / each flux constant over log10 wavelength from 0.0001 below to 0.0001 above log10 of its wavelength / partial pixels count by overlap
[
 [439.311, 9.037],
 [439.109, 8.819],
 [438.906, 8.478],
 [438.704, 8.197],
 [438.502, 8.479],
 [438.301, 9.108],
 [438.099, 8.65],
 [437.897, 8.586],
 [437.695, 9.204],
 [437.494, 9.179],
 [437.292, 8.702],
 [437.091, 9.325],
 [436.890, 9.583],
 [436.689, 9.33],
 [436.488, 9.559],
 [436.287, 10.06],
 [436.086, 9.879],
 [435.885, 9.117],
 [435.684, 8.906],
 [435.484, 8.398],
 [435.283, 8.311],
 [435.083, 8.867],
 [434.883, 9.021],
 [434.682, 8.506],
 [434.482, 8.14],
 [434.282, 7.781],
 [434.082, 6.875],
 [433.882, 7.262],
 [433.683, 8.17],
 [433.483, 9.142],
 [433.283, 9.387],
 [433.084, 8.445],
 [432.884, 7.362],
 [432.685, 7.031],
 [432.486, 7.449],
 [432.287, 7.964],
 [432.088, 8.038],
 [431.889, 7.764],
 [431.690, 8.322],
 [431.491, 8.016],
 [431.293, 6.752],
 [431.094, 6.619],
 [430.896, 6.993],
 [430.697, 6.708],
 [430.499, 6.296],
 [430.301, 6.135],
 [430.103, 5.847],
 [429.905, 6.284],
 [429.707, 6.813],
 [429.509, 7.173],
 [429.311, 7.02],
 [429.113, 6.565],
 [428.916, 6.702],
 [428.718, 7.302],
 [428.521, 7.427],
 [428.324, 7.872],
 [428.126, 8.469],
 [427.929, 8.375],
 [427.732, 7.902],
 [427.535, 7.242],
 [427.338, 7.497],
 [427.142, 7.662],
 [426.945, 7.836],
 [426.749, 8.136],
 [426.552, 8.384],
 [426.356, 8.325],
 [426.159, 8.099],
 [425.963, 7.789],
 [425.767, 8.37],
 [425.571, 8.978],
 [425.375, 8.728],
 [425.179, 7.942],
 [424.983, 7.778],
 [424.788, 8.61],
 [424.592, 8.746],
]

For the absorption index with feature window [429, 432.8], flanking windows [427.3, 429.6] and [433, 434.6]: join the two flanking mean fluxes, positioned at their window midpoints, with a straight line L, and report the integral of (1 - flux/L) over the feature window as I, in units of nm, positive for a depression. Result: 0.36 nm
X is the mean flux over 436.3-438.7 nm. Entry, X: 9.07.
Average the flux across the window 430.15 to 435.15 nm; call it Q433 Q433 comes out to 7.7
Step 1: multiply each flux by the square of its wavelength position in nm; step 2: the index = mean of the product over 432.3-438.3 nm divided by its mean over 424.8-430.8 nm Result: 1.2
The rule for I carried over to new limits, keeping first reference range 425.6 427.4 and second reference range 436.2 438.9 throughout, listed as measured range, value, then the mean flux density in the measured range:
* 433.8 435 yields 0.11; 7.95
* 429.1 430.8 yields 0.37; 6.53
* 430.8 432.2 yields 0.17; 7.51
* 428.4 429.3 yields 0.14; 7.03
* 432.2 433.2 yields 0.11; 7.68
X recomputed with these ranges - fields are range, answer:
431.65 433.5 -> 8.04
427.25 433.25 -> 7.3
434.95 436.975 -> 9.2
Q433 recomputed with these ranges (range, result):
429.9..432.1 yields 6.97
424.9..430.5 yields 7.57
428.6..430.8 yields 6.63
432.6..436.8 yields 8.56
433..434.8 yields 8.19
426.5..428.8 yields 7.84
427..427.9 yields 7.65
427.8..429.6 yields 7.44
